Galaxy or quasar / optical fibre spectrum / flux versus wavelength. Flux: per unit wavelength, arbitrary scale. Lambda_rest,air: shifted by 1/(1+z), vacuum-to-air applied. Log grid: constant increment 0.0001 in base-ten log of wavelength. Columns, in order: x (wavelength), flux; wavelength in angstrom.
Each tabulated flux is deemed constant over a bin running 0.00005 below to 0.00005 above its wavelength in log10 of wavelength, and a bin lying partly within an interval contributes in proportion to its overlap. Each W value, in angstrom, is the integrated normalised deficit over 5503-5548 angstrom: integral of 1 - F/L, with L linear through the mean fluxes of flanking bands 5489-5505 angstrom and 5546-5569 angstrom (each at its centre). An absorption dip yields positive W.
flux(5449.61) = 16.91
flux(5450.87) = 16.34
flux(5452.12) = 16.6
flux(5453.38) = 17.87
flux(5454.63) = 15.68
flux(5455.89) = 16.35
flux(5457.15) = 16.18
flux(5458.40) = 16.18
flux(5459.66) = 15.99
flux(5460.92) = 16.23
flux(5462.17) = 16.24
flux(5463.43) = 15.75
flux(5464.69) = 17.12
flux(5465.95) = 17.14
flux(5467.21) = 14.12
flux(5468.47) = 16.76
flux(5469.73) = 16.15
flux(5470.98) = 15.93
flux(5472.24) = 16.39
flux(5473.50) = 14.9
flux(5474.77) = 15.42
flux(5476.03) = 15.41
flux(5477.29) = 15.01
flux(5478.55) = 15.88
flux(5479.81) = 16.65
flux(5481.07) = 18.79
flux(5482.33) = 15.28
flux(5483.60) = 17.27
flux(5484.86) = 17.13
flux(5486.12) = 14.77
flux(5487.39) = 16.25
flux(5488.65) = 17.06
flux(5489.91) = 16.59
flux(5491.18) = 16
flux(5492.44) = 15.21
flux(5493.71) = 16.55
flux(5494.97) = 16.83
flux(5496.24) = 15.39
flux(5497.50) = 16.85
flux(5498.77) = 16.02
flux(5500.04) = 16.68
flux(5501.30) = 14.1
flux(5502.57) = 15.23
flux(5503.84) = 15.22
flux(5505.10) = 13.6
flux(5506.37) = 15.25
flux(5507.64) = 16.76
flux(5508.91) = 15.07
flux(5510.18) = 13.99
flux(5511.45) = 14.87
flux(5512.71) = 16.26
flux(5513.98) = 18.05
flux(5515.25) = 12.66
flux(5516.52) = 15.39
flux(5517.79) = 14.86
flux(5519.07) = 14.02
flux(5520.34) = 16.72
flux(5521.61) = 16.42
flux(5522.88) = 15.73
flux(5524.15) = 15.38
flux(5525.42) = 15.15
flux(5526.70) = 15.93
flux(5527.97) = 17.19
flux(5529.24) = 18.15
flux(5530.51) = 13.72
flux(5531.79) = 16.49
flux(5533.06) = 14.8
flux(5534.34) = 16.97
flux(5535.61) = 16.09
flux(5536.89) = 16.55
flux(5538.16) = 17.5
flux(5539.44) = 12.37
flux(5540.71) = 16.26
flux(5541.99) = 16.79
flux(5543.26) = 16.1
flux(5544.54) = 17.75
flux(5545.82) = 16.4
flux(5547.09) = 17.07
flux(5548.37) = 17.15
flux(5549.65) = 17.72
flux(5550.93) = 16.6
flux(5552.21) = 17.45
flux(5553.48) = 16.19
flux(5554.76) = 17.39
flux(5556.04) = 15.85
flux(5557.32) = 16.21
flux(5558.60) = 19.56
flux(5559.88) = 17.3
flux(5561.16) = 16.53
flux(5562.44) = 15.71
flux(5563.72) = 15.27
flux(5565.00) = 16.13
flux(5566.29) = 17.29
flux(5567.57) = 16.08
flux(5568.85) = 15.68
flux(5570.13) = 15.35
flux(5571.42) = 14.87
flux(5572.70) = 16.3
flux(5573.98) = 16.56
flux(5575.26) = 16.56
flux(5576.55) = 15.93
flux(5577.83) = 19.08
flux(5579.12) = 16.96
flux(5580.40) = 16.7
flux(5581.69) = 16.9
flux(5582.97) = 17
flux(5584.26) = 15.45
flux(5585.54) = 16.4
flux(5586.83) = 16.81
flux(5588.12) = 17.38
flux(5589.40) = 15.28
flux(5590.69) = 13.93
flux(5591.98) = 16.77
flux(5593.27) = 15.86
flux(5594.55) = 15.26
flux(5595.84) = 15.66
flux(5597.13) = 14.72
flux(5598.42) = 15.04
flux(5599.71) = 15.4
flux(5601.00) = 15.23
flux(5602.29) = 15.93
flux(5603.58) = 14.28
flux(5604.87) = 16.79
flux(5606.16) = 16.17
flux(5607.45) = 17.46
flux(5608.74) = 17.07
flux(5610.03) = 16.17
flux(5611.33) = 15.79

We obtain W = 1.4 angstrom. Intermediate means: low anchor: 15.8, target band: 15.8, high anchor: 16.7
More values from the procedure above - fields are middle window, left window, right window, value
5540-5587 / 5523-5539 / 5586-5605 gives -2.3 angstrom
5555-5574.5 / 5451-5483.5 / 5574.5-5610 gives -0.2 angstrom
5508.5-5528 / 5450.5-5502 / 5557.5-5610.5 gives 0.9 angstrom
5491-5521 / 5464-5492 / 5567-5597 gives 1.3 angstrom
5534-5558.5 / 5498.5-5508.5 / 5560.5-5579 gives -1.0 angstrom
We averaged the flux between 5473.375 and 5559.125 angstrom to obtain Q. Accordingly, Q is 16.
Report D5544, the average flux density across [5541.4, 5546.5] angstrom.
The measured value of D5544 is 16.8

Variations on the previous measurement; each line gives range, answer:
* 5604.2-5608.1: 16.8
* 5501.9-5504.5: 15.2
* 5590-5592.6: 15.3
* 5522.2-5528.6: 15.9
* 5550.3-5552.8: 17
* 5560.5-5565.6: 15.9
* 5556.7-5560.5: 17.7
